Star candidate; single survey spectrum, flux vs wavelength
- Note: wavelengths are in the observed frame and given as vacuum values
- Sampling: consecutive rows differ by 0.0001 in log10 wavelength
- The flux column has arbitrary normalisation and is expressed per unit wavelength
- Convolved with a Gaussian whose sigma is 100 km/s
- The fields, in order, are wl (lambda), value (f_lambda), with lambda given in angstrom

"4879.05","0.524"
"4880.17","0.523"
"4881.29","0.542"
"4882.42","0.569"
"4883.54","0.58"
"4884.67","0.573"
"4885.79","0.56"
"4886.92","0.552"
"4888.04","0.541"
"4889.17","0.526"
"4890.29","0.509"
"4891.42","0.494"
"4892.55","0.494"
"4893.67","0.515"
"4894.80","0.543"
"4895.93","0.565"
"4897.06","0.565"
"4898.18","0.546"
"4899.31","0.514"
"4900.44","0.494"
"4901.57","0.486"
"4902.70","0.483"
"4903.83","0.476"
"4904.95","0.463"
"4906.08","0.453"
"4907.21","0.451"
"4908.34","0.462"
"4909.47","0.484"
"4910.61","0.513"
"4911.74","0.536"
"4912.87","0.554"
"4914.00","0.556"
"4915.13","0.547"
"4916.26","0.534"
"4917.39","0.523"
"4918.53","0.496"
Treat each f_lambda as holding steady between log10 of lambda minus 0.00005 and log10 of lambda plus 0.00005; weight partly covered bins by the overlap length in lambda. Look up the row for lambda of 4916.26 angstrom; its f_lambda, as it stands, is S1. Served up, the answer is 0.534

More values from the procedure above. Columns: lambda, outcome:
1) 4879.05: 0.524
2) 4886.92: 0.552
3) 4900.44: 0.494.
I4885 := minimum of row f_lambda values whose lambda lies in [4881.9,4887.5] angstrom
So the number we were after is 0.552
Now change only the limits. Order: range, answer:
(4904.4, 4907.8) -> 0.451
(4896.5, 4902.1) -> 0.486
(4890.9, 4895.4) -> 0.494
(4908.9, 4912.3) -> 0.484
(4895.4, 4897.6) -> 0.565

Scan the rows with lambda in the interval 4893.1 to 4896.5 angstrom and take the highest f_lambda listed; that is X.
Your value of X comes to 0.565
